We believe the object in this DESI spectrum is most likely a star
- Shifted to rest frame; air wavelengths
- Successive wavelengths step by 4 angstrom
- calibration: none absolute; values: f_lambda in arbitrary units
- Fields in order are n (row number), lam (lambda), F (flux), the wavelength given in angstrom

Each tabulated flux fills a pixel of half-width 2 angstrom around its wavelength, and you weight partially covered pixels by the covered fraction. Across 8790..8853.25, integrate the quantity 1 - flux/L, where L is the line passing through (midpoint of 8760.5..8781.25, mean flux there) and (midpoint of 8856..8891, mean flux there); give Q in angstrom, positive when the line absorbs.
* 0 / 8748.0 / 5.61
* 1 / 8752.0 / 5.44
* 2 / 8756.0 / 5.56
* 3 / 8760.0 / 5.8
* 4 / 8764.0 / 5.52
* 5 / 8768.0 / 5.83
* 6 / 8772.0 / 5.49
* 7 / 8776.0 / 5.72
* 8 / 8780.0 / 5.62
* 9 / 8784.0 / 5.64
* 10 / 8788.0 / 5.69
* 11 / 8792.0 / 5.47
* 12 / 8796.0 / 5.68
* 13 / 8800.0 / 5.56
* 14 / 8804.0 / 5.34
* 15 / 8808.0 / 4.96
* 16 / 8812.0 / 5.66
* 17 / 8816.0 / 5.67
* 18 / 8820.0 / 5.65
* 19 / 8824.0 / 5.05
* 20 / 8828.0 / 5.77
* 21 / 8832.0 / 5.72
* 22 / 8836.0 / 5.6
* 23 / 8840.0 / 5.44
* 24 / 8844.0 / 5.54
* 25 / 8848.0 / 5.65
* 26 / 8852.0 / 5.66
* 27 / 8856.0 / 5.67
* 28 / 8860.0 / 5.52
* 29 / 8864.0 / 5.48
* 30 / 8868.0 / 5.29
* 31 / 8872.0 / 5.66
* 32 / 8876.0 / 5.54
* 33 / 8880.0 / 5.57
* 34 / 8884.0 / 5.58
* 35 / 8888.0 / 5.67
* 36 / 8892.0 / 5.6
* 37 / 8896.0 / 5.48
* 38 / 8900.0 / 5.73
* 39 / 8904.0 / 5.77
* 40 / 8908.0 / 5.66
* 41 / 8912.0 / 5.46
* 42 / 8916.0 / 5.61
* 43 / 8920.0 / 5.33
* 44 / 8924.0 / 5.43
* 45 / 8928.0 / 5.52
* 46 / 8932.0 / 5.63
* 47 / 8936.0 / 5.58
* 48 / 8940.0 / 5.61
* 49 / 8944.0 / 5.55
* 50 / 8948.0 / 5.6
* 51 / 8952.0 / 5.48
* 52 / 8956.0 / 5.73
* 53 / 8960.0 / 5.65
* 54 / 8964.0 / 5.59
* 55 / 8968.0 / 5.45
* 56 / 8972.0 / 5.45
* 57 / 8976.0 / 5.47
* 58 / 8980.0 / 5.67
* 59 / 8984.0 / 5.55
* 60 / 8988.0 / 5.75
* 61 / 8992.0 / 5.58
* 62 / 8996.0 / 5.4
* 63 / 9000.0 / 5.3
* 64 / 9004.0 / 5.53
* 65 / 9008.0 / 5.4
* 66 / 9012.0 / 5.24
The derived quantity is 0.8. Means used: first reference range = 5.65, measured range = 5.52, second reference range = 5.55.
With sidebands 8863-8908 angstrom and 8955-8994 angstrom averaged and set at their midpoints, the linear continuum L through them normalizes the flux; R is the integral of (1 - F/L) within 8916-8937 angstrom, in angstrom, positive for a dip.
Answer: 0.3 angstrom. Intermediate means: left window 5.58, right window 5.59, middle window 5.5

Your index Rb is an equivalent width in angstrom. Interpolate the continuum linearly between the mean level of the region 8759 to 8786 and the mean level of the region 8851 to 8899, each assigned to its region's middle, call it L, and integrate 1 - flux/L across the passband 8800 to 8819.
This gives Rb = 0.6 angstrom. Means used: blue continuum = 5.65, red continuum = 5.56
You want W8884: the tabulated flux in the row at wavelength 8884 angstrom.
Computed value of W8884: 5.58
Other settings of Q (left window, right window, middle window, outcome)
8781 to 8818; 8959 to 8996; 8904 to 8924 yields 0.1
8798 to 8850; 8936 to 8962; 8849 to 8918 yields -0.4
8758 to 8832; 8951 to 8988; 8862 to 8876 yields 0.2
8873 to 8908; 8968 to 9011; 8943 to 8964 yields -0.2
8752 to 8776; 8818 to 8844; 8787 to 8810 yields 0.6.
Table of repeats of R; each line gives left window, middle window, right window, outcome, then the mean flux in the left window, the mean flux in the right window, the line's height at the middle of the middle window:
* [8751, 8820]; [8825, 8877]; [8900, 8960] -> 0.0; 5.57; 5.58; 5.57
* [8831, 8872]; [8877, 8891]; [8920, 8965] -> -0.1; 5.56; 5.57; 5.56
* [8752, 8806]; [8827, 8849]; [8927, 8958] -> -0.1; 5.6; 5.59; 5.6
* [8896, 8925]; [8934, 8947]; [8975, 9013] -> -0.1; 5.57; 5.5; 5.54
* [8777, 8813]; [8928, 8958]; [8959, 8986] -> -0.3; 5.51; 5.54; 5.54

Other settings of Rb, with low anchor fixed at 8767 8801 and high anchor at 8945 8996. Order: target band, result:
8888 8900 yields 0.0 angstrom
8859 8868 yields 0.2 angstrom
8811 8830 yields 0.2 angstrom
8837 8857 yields 0.1 angstrom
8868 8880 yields 0.1 angstrom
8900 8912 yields -0.2 angstrom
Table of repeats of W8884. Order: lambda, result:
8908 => 5.66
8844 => 5.54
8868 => 5.29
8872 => 5.66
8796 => 5.68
